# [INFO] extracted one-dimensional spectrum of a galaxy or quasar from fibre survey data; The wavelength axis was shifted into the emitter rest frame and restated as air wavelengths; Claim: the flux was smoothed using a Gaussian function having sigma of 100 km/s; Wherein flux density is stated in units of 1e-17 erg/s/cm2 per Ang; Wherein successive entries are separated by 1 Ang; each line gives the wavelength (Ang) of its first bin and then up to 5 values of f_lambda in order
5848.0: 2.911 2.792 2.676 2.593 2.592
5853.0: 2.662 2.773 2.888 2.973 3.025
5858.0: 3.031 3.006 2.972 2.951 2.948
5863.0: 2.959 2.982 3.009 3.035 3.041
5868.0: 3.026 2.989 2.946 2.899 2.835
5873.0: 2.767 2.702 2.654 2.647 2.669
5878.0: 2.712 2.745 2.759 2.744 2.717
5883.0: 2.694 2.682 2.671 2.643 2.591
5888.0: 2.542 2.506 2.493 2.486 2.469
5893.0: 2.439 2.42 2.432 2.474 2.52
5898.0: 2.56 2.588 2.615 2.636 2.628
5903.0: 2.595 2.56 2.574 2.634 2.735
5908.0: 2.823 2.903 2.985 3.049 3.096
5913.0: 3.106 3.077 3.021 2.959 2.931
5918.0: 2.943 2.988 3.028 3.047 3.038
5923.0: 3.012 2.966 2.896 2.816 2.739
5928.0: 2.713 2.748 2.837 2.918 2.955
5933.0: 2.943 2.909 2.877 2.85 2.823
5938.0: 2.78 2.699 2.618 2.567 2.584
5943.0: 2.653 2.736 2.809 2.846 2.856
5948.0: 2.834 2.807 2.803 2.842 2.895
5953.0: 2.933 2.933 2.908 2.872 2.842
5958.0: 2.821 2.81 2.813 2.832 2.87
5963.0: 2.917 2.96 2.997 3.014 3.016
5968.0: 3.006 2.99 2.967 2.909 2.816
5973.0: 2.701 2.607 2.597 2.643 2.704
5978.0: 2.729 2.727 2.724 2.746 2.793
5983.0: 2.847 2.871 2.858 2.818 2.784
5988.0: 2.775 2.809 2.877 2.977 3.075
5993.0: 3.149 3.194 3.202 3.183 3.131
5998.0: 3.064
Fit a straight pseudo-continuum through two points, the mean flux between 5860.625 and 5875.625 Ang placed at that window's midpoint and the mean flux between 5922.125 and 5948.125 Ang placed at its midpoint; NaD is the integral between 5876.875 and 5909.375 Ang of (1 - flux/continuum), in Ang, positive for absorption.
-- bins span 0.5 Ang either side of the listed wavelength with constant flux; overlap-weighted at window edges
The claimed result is 3.0 Ang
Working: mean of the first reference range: 2.91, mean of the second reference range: 2.81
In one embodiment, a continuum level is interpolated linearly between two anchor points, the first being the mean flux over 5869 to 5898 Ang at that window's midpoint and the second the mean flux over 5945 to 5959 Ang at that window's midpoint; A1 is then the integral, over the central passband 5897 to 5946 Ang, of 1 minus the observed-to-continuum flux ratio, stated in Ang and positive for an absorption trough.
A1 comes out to -1.07 Ang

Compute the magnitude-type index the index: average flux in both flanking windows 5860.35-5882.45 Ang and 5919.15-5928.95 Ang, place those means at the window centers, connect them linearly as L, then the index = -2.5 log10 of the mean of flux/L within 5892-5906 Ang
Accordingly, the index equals 0.14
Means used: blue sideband 2.85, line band 2.54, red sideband 2.91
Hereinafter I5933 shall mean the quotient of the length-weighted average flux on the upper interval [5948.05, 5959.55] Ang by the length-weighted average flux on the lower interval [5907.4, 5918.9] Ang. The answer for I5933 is 1.0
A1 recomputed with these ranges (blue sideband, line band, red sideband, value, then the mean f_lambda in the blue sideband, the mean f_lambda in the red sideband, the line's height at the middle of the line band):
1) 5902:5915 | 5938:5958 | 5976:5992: 0.2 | 2.84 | 2.81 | 2.82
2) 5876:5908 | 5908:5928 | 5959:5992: -2.2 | 2.6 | 2.84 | 2.68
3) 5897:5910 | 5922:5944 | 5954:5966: -0.2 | 2.66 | 2.88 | 2.78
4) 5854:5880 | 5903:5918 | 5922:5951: -0.2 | 2.89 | 2.81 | 2.84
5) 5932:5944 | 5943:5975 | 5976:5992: -0.9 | 2.76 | 2.81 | 2.78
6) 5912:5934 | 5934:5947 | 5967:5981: 0.6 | 2.94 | 2.79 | 2.89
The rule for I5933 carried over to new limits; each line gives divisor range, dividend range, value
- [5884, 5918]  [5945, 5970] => 1.07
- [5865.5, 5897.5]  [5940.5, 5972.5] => 1.06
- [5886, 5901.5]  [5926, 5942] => 1.11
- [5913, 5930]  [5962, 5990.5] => 0.96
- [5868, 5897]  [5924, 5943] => 1.05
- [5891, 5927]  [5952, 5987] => 1.02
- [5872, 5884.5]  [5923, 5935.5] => 1.06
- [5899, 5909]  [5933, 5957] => 1.06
